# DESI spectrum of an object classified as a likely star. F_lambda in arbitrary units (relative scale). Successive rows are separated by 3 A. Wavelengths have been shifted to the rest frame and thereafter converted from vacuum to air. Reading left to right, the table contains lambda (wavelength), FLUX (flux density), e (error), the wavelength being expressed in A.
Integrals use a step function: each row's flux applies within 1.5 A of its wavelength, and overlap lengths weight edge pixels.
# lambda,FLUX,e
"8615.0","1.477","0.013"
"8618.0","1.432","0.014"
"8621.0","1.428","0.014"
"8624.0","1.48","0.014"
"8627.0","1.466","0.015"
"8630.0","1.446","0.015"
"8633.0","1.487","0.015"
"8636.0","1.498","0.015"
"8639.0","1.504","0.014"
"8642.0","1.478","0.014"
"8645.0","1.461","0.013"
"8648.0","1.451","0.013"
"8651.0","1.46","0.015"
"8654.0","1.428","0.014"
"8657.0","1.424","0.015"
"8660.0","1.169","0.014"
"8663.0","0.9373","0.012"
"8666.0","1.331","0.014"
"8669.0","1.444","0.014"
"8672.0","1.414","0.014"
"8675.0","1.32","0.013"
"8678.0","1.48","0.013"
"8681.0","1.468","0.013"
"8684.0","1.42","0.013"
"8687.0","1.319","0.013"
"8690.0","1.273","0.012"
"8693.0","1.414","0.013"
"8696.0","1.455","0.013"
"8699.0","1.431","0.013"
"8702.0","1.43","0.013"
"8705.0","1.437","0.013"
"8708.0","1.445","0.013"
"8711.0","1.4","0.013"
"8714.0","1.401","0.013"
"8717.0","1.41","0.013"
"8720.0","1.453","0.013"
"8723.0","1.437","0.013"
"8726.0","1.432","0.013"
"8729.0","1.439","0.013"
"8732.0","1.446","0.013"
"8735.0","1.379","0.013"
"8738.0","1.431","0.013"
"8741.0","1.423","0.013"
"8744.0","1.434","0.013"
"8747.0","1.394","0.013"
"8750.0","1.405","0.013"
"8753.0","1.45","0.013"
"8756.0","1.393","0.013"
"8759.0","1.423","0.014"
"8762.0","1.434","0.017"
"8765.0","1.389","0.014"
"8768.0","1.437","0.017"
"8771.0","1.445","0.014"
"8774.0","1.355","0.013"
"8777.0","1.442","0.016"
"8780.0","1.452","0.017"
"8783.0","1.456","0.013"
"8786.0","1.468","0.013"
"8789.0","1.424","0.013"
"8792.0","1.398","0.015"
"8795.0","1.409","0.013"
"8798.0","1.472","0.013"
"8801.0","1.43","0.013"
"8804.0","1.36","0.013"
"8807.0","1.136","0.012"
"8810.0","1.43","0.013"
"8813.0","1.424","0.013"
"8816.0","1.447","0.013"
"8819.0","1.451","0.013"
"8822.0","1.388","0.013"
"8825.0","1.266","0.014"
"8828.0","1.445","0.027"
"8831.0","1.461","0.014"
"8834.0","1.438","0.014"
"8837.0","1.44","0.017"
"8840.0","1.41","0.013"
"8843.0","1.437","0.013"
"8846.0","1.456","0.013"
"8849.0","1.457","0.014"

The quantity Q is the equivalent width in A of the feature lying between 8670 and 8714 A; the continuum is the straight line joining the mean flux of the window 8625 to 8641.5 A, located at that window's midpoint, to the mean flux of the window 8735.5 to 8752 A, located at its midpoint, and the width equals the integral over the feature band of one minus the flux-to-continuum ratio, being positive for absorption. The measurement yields 1.2 A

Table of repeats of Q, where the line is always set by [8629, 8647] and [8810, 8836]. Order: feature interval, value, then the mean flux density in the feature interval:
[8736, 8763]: 0.4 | 1.42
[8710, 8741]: 0.6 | 1.42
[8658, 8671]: 2.1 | 1.24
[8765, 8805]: 0.1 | 1.43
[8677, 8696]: 0.8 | 1.4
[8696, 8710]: 0.2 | 1.44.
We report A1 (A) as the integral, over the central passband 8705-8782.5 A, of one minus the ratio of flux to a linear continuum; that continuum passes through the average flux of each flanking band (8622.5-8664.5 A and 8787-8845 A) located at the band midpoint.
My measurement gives -1.0 A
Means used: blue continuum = 1.41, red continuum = 1.4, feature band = 1.42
